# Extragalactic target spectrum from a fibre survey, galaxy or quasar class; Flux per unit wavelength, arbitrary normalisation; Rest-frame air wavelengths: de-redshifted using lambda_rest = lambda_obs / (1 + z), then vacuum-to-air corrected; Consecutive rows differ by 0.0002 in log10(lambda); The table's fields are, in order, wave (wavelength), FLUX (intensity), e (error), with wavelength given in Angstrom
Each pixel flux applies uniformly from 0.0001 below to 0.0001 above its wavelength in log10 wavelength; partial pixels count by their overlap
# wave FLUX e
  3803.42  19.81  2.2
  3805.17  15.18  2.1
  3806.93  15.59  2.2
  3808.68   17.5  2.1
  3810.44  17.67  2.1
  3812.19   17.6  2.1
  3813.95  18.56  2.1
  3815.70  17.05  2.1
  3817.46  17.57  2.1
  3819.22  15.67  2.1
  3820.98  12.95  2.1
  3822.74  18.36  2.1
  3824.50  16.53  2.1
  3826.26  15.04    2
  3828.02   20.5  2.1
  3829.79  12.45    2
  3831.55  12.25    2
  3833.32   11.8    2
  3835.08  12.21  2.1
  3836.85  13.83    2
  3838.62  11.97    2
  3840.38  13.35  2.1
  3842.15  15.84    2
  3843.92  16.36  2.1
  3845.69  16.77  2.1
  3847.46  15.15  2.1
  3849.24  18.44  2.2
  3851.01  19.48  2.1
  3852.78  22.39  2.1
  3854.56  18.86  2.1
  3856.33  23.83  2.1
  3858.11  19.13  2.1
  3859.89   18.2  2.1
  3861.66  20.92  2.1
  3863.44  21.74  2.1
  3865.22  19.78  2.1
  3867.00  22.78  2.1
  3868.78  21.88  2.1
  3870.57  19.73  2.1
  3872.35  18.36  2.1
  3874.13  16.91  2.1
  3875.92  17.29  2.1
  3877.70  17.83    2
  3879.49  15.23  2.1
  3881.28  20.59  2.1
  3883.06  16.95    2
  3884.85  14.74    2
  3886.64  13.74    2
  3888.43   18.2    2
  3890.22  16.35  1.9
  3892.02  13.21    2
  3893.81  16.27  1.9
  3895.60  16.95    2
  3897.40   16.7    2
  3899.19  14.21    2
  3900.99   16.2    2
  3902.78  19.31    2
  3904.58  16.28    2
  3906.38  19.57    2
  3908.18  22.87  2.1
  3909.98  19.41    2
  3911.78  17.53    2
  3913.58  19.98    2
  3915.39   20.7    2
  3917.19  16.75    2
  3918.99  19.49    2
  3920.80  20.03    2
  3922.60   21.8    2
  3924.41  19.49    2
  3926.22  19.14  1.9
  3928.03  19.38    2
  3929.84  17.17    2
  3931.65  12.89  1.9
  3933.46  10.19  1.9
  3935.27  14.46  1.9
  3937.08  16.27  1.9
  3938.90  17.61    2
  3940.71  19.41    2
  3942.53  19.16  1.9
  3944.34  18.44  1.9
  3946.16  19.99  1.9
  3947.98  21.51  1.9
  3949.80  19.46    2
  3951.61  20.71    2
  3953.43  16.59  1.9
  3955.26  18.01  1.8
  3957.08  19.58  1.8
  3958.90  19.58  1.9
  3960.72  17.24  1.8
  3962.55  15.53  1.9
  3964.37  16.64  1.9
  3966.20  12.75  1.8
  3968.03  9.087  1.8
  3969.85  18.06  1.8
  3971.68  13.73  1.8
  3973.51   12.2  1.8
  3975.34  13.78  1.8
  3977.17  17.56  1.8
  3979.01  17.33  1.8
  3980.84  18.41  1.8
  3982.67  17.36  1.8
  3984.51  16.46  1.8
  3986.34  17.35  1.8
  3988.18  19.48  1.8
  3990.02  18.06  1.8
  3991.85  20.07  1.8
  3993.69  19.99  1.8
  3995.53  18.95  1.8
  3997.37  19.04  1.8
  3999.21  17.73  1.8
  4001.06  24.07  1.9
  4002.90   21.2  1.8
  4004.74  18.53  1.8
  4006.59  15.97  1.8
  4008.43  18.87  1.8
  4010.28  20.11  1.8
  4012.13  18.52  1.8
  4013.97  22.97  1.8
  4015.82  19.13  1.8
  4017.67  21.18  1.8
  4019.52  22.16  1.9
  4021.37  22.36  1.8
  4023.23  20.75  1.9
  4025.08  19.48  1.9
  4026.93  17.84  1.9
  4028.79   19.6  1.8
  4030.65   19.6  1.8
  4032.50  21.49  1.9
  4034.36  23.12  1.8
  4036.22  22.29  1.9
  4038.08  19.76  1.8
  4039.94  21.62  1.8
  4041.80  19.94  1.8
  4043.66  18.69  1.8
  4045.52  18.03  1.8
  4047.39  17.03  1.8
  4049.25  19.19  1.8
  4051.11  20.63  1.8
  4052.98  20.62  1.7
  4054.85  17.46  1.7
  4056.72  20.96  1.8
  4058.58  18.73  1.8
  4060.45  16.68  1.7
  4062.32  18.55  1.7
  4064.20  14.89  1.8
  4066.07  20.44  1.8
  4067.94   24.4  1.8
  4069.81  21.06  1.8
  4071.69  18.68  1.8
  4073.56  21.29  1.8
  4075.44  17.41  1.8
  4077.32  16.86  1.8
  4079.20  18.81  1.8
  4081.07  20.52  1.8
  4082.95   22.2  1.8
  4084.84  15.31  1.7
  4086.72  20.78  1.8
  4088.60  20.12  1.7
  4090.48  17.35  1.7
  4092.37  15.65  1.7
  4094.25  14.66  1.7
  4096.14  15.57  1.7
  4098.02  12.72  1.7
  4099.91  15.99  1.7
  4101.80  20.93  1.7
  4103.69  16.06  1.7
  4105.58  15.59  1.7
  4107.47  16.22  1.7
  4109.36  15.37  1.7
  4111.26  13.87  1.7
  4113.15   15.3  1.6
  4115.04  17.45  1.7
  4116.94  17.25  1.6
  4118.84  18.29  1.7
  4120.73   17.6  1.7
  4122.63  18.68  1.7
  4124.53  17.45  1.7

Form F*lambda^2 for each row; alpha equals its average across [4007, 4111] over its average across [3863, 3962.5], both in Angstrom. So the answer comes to 1.13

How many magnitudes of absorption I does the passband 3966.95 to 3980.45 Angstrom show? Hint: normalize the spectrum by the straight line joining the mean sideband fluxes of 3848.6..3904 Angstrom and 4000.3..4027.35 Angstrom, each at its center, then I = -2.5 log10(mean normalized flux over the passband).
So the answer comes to 0.32 mag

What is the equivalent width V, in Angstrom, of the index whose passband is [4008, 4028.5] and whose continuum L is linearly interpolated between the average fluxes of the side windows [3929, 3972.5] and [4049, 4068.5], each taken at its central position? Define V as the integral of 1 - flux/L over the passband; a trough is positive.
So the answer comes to -2.2 Angstrom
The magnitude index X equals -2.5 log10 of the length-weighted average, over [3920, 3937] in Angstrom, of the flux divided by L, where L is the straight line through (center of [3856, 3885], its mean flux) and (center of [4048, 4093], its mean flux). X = 0.123 mag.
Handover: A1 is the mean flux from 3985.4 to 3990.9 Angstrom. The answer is 18.3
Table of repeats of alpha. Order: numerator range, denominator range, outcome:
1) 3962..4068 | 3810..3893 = 1.19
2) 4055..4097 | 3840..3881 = 1.11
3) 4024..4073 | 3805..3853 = 1.38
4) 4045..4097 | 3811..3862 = 1.27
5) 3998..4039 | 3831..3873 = 1.24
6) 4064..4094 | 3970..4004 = 1.11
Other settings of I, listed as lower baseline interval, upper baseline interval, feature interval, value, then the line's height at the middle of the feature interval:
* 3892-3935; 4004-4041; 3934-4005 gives 0.081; 19.1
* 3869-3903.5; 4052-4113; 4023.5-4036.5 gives -0.157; 17.7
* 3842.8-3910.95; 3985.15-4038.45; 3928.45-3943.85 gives 0.181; 19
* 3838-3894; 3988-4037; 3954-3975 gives 0.233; 19.4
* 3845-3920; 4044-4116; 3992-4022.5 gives -0.110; 18.1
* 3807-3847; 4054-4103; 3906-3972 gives -0.068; 16.8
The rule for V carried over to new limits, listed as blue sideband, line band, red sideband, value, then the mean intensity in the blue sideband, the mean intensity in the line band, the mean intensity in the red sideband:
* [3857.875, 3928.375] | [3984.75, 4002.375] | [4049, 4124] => -1.1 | 18.4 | 19.3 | 18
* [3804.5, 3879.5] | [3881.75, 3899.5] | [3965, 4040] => 1.8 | 17.3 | 15.9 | 18.7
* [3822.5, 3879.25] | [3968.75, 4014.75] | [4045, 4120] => -1.1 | 17.5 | 18.2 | 18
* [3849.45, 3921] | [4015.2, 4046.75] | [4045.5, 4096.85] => -2.9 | 18.5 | 20.4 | 18.7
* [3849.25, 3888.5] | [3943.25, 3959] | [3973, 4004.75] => -0.7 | 19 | 19.3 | 18.3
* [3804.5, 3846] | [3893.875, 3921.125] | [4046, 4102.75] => -3.0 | 15.5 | 18.3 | 18.5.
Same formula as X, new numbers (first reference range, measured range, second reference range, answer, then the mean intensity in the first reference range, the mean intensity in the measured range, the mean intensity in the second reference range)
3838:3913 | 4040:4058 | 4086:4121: -0.14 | 17.9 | 19.3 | 16.6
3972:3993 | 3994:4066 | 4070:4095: -0.11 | 17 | 19.7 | 18.5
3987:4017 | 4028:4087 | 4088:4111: -0.11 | 19.5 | 19.6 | 16.2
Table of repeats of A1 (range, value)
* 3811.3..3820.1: 17.3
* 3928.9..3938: 14.2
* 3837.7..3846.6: 14.9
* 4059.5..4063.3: 17.6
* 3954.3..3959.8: 19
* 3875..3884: 17.6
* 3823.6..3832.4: 15.4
